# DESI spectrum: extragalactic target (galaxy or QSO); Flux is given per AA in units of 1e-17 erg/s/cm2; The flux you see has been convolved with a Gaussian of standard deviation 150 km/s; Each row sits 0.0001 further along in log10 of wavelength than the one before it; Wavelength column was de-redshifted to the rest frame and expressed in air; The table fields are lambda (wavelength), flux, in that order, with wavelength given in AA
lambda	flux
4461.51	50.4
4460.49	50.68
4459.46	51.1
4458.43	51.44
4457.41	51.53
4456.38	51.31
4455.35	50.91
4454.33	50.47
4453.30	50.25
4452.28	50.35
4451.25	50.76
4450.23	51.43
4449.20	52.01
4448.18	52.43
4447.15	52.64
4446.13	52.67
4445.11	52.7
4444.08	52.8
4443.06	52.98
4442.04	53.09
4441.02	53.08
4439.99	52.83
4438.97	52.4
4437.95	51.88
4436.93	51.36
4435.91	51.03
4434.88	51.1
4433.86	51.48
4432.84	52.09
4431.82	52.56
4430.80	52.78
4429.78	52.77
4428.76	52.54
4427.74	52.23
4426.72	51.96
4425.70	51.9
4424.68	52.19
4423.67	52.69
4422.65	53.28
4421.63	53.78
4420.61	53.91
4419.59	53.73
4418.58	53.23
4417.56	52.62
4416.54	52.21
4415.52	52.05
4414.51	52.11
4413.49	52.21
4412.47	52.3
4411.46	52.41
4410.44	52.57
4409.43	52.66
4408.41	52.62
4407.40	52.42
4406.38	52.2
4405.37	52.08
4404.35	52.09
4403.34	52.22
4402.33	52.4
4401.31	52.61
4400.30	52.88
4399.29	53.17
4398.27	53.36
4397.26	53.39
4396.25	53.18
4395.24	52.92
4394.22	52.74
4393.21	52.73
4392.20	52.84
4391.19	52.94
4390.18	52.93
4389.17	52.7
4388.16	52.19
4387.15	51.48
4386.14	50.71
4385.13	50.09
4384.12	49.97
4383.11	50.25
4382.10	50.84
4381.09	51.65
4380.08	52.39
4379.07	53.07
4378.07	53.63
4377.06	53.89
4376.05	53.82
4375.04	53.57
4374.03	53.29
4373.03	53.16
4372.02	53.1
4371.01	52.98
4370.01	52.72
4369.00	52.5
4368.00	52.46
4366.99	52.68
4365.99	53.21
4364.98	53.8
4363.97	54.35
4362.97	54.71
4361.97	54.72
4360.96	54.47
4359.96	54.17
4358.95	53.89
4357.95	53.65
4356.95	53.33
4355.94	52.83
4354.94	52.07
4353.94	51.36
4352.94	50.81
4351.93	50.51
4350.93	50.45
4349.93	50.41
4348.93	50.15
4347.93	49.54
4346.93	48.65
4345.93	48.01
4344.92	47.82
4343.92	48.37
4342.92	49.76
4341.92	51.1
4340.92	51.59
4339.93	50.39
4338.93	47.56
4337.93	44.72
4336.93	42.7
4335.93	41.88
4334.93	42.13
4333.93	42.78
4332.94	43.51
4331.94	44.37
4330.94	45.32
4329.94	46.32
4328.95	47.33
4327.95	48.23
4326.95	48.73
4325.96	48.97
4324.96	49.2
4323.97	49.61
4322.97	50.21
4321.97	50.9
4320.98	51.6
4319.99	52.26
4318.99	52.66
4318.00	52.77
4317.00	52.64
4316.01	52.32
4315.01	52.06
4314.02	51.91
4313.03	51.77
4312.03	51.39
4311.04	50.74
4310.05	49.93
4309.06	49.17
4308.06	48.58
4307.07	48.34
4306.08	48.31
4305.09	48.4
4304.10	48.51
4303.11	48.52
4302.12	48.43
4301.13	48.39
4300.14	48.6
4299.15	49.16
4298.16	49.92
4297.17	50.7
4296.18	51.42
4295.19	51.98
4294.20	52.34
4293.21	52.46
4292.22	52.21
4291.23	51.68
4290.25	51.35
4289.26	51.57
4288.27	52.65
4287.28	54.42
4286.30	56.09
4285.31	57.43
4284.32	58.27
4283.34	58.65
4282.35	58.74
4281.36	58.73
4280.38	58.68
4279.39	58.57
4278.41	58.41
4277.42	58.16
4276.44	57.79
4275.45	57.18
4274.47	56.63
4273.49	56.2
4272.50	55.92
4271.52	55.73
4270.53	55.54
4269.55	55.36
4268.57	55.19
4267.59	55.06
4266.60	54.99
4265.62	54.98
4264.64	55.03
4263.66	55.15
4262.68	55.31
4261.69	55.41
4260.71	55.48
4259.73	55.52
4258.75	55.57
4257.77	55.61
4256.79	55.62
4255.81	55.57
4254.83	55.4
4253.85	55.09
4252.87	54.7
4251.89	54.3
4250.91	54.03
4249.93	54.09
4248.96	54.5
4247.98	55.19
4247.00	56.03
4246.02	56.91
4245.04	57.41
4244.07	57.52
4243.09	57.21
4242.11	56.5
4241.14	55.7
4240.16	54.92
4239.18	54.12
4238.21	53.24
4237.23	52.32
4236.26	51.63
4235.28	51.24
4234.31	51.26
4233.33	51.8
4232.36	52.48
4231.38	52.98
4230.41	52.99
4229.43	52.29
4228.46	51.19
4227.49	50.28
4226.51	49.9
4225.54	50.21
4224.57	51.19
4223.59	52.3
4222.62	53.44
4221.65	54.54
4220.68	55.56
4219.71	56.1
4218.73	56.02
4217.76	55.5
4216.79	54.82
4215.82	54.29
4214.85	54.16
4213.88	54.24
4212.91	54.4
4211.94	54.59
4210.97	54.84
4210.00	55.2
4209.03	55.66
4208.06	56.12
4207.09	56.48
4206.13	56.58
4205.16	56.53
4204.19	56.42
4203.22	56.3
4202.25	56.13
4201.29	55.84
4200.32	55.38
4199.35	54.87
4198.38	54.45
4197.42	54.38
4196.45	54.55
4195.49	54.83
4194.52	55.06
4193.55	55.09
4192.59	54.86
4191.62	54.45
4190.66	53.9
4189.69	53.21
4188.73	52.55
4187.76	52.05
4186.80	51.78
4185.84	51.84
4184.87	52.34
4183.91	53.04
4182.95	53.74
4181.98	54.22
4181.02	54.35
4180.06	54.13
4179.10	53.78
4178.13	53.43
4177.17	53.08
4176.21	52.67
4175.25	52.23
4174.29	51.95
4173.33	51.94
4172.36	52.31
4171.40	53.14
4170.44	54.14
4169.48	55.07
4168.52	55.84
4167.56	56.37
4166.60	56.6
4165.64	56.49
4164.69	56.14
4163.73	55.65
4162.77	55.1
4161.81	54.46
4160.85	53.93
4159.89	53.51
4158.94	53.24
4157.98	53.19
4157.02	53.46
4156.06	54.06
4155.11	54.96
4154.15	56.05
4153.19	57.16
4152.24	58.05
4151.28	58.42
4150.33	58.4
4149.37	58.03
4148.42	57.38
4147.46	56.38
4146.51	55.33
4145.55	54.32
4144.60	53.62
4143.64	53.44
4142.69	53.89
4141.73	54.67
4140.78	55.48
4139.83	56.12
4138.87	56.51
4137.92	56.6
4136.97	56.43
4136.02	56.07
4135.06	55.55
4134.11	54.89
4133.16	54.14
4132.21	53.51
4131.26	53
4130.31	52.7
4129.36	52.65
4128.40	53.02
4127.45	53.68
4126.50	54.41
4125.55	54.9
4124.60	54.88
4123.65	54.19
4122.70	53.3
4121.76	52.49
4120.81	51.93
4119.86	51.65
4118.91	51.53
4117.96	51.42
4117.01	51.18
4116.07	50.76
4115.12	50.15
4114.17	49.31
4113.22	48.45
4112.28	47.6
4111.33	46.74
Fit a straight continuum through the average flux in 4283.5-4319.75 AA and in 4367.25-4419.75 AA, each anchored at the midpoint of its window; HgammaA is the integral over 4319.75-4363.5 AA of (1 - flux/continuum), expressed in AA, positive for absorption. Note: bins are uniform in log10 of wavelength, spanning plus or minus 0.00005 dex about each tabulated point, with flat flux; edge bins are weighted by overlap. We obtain 2.1 AA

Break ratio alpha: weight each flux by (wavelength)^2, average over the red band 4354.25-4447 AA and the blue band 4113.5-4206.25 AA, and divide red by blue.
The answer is 1.1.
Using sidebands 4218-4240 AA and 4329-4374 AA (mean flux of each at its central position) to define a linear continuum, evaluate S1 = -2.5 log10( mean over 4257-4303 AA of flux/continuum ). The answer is -0.06 mag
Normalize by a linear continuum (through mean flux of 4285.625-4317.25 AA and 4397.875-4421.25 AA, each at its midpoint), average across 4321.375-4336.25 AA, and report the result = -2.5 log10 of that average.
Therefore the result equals 0.10 mag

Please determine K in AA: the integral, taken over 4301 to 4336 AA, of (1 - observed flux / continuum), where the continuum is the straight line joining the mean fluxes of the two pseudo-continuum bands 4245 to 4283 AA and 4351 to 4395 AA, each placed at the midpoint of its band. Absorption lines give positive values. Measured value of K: 3.5 AA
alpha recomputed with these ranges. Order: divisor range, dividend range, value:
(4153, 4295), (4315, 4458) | 1.02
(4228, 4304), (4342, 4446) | 1.02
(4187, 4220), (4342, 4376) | 1.02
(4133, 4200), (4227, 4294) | 1.05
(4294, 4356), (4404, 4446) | 1.12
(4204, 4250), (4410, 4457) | 1.06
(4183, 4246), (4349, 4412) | 1.05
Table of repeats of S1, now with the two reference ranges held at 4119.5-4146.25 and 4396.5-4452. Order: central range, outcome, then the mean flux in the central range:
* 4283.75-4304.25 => 0.03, 51.8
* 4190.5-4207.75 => -0.03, 55.4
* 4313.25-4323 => 0.02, 52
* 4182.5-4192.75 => 0.02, 53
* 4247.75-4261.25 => -0.03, 55.1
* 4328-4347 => 0.14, 46.5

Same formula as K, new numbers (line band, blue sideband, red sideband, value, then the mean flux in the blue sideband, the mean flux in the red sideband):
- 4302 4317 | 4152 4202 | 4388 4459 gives 0.9 AA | 54.2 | 52.3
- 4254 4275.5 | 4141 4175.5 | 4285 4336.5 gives -1.7 AA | 55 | 49.8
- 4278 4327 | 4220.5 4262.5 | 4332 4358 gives -1.2 AA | 54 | 48.5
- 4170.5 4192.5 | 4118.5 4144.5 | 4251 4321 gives 0.4 AA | 54.1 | 53.6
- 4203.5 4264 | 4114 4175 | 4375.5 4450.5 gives -0.8 AA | 54.4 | 52.4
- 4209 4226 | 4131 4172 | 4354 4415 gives 0.1 AA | 55.3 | 52.7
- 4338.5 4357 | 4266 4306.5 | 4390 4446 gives 1.1 AA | 53.9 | 52.6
